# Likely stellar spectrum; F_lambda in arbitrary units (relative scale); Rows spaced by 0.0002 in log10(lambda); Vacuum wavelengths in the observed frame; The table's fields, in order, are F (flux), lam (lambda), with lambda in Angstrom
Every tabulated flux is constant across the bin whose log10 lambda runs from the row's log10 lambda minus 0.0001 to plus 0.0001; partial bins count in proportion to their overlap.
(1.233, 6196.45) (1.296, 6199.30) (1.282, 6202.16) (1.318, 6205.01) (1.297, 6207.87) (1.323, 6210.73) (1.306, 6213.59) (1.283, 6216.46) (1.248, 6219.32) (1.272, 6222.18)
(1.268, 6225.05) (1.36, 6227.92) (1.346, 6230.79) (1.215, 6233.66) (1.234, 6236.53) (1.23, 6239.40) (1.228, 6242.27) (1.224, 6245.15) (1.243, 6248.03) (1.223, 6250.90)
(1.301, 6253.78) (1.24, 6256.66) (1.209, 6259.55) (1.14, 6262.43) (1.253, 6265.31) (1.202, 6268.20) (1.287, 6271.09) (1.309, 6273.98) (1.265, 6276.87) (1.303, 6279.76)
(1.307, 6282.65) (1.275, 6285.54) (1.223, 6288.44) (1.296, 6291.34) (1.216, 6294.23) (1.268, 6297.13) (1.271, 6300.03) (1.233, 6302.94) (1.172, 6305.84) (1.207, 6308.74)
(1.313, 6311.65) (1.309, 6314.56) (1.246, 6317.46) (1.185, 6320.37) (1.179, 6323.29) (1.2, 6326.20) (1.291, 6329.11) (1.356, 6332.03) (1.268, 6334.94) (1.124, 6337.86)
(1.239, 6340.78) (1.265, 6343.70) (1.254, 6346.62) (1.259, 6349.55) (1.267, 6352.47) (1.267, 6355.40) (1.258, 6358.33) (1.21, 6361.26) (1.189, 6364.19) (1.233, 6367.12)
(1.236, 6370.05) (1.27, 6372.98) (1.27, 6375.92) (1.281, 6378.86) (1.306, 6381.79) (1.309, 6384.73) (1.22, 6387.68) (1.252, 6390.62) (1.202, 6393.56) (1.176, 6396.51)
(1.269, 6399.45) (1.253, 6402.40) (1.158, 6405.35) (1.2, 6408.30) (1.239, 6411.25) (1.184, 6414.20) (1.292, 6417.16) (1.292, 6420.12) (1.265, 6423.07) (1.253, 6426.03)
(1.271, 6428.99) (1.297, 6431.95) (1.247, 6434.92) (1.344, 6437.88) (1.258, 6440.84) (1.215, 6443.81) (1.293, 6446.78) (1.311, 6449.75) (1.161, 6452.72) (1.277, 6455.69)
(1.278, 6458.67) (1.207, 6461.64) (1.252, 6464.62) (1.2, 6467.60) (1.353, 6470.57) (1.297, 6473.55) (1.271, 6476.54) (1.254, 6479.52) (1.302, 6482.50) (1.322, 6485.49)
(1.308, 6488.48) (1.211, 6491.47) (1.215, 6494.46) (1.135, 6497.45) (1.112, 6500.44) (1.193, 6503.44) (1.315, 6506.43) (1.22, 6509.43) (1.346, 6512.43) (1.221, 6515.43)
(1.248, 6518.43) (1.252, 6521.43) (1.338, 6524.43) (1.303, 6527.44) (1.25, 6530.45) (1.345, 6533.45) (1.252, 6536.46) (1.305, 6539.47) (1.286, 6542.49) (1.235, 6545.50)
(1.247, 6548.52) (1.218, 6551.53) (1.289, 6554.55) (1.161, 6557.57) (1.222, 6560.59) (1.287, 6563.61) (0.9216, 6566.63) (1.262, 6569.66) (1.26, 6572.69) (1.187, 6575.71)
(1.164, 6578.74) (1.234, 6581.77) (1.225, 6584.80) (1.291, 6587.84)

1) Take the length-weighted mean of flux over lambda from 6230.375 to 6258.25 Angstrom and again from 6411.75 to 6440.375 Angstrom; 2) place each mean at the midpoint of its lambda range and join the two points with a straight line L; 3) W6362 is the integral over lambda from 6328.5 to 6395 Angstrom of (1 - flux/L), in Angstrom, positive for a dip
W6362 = 0.44 Angstrom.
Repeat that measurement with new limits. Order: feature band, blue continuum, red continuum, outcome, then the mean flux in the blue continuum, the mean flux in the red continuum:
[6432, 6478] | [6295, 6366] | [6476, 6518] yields -0.8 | 1.24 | 1.24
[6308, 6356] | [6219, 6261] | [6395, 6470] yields 0.1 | 1.26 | 1.25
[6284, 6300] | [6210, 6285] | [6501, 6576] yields 0.0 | 1.26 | 1.25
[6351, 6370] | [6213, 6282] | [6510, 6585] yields 0.2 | 1.26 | 1.24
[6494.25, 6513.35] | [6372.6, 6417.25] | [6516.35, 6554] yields 0.8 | 1.24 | 1.27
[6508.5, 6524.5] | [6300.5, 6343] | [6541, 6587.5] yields -0.6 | 1.24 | 1.22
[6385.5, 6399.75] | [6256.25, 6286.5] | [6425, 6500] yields 0.4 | 1.25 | 1.26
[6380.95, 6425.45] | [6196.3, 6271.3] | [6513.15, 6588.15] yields 0.3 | 1.26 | 1.24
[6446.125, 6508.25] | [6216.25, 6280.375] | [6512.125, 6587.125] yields -0.3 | 1.25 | 1.24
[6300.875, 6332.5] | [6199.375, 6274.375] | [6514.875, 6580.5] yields 0.4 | 1.26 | 1.24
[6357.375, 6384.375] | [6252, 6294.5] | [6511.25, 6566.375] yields 0.1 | 1.26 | 1.26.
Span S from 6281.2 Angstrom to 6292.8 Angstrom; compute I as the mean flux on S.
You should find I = 1.28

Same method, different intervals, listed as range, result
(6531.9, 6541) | 1.3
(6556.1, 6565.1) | 1.22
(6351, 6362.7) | 1.25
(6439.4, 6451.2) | 1.27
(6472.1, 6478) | 1.28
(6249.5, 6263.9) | 1.22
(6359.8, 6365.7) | 1.2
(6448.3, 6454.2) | 1.24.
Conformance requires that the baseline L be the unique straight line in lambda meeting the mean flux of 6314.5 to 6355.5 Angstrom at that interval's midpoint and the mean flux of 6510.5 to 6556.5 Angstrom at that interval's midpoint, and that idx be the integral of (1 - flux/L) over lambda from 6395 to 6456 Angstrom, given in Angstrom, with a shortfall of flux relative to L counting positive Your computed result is 0.4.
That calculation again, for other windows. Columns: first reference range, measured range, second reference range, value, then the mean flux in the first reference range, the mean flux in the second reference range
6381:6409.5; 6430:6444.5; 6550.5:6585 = -0.6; 1.23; 1.2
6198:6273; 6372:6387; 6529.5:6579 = -0.4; 1.26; 1.23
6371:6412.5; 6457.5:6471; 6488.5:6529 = -0.1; 1.24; 1.24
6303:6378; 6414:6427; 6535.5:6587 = -0.3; 1.24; 1.22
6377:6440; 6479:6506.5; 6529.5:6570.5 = 0.2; 1.25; 1.23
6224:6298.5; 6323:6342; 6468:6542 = 0.3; 1.26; 1.26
